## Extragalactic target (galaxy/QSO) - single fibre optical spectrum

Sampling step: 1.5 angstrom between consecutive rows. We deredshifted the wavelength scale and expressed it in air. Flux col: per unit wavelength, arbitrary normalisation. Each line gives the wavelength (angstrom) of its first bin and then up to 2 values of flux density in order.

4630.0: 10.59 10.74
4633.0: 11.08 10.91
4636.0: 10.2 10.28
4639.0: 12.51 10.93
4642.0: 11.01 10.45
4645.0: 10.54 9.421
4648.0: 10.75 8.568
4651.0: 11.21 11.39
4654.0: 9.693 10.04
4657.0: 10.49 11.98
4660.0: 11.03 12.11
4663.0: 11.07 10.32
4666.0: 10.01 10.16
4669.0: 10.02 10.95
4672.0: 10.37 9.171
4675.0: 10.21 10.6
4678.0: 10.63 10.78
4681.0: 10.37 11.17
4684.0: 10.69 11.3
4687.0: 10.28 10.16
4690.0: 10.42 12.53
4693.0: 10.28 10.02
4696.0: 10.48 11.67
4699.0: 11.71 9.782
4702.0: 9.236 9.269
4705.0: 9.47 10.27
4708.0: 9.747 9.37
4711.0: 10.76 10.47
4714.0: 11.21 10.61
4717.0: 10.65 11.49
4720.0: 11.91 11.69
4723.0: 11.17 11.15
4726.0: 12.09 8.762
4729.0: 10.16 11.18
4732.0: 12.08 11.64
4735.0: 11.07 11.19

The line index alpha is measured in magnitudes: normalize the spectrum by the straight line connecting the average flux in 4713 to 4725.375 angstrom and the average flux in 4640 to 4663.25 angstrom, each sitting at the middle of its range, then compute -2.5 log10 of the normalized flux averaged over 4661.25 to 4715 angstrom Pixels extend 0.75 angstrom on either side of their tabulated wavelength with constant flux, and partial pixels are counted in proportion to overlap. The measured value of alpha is 0.05 mag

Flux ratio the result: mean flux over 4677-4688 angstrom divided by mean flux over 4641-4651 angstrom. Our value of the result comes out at 1.0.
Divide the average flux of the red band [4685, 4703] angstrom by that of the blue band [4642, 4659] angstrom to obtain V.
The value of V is 1.02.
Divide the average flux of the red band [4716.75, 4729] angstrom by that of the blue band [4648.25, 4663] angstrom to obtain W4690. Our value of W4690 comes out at 1.0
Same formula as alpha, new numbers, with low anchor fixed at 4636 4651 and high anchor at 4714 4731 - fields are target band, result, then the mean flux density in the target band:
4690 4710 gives 0.06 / 10.3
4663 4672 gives 0.03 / 10.4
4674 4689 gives 0.01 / 10.6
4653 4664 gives -0.03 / 10.9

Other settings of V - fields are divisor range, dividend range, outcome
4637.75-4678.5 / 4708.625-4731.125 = 1.02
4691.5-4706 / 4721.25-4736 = 1.07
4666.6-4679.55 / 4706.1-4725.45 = 1.05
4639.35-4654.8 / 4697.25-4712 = 0.96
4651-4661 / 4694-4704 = 0.95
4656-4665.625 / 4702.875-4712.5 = 0.89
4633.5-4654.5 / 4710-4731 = 1.03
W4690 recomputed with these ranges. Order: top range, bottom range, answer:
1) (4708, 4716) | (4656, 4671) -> 0.96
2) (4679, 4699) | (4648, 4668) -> 1.02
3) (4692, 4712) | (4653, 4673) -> 0.96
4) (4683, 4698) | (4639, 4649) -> 1.01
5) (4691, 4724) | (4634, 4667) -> 0.99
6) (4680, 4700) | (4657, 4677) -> 1.02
